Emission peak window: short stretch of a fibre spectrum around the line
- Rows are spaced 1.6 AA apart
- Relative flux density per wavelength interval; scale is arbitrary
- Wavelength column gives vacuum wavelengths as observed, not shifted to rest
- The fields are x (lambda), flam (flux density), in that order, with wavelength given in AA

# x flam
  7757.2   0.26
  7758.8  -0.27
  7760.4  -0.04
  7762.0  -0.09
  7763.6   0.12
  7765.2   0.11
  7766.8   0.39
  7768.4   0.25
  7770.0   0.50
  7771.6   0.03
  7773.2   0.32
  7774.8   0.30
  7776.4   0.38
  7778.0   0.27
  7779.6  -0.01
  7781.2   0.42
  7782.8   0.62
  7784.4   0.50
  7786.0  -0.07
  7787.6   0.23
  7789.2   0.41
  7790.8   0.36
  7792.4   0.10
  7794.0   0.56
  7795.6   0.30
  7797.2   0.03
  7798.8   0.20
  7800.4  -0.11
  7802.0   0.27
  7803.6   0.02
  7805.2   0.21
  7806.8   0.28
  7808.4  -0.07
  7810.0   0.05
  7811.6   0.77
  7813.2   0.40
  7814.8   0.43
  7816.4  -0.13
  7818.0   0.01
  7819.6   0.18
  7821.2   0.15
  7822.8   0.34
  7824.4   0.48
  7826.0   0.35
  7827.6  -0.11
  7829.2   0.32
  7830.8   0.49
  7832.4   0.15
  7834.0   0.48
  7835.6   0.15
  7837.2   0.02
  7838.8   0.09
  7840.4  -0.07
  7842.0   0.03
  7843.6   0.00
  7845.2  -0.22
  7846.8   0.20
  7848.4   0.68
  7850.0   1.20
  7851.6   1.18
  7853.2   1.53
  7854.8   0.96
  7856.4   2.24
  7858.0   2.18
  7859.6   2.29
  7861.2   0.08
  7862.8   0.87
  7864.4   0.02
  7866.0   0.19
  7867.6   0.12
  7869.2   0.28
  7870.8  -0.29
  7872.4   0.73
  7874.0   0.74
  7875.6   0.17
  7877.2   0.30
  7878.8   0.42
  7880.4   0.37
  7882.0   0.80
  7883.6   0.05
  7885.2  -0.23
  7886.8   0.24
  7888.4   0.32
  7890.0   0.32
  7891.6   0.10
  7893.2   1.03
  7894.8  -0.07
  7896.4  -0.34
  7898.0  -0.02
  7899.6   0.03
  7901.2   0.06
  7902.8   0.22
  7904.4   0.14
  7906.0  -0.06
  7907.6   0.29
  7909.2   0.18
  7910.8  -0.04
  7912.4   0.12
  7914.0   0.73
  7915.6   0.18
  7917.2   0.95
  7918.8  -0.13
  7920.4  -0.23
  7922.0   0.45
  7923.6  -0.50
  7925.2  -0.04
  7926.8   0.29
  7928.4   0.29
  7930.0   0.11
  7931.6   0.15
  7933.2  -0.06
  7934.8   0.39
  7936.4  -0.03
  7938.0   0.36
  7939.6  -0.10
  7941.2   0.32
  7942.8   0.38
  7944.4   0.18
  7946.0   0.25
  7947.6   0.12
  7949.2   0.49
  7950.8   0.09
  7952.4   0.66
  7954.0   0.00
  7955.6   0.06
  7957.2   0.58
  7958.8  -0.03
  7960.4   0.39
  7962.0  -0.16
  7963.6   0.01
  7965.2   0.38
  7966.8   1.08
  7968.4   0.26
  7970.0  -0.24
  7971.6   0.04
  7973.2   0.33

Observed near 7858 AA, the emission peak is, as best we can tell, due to [O II] 3727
